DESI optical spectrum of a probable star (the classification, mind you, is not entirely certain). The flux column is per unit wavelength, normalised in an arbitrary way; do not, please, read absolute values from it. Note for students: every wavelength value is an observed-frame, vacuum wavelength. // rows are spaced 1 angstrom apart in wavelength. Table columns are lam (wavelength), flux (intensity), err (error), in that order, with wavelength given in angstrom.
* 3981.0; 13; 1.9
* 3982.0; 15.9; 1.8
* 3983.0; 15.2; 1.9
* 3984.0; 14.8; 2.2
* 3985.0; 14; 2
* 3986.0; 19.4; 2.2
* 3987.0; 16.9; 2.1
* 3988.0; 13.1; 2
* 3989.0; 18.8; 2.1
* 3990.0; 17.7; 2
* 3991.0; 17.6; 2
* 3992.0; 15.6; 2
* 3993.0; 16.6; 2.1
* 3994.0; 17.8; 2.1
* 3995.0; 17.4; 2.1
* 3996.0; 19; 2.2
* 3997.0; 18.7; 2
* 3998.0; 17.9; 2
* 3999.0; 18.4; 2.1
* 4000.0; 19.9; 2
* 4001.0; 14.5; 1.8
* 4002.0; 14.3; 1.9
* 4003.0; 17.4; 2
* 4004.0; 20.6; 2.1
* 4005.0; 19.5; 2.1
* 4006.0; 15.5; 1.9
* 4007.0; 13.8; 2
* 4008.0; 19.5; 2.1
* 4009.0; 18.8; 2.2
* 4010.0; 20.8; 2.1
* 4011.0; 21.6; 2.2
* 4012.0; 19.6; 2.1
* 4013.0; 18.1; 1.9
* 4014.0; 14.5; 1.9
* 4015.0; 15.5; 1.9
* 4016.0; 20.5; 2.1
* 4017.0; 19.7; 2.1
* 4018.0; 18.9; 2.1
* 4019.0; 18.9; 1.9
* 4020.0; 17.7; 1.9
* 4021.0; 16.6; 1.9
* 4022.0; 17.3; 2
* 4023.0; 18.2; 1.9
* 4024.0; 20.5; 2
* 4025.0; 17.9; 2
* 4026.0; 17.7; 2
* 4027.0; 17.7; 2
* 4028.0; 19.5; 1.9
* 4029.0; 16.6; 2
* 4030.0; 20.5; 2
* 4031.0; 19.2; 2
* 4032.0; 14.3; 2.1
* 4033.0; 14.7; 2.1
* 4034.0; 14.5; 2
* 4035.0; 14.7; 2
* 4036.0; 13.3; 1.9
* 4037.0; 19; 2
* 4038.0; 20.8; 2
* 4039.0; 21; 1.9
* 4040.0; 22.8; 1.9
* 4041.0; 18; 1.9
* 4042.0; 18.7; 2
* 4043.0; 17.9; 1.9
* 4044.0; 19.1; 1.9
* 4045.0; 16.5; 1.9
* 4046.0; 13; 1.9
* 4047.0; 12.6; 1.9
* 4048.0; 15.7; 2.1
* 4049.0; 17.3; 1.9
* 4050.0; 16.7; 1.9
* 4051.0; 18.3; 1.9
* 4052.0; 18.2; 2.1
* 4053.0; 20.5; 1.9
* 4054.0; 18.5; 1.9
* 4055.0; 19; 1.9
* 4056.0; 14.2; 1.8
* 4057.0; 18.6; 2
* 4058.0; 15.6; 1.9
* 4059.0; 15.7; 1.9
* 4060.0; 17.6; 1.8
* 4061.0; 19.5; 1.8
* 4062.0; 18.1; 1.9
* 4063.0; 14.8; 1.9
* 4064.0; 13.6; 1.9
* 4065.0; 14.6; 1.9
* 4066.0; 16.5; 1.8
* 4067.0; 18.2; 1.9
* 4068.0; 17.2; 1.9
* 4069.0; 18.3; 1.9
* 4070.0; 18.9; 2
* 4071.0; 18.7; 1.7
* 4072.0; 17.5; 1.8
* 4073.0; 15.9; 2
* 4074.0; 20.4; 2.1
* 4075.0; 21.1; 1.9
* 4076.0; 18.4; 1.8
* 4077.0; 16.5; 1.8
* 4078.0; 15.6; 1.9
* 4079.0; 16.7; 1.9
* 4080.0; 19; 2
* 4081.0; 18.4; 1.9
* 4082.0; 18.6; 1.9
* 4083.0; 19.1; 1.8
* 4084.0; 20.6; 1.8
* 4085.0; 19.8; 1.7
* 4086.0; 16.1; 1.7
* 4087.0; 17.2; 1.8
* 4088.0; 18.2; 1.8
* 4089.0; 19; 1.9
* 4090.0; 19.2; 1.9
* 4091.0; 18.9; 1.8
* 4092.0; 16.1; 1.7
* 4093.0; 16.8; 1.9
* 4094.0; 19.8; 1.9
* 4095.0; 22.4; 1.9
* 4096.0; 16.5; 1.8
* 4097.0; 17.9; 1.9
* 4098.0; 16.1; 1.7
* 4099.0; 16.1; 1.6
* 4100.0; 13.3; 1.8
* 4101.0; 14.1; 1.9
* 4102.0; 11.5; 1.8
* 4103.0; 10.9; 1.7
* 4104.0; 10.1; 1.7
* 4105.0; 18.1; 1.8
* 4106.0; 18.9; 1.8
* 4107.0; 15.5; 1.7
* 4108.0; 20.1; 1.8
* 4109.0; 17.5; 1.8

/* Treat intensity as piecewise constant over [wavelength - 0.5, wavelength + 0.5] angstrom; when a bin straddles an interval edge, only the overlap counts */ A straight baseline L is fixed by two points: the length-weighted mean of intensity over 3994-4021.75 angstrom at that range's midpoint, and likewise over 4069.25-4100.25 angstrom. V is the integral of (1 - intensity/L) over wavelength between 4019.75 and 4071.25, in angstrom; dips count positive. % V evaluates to 1.9 angstrom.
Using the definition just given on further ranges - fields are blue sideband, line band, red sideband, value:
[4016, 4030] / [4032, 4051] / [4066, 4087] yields 1.4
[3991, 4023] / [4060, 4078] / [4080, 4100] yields 0.6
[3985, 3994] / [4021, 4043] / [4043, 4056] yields -1.2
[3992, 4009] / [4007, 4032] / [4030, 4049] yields -1.6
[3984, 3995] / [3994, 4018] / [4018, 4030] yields -0.9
